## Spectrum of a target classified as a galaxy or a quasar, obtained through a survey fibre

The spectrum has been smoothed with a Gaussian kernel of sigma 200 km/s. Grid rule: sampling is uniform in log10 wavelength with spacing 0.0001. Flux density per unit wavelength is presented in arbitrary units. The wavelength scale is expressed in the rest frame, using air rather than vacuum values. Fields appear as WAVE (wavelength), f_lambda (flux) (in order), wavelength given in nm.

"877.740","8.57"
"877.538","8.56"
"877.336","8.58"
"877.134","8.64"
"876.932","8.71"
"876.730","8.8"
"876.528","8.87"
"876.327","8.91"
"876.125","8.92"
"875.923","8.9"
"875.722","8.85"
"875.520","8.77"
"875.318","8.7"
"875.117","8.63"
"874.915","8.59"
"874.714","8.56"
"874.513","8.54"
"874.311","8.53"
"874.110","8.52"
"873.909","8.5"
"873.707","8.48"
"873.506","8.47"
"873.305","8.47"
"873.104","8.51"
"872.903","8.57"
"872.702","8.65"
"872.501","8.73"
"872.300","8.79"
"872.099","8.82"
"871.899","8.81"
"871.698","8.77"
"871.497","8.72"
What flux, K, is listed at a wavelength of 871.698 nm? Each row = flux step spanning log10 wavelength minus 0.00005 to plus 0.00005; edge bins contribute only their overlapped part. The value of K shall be 8.77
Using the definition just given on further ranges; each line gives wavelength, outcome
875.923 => 8.9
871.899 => 8.81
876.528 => 8.87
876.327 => 8.91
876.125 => 8.92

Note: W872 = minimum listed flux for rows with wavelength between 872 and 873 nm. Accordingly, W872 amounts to 8.57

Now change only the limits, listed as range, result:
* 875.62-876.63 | 8.85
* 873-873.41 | 8.47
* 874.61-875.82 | 8.56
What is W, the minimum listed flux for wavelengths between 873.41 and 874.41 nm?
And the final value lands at 8.47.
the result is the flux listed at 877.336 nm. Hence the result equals 8.58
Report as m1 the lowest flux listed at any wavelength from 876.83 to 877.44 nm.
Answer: 8.58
